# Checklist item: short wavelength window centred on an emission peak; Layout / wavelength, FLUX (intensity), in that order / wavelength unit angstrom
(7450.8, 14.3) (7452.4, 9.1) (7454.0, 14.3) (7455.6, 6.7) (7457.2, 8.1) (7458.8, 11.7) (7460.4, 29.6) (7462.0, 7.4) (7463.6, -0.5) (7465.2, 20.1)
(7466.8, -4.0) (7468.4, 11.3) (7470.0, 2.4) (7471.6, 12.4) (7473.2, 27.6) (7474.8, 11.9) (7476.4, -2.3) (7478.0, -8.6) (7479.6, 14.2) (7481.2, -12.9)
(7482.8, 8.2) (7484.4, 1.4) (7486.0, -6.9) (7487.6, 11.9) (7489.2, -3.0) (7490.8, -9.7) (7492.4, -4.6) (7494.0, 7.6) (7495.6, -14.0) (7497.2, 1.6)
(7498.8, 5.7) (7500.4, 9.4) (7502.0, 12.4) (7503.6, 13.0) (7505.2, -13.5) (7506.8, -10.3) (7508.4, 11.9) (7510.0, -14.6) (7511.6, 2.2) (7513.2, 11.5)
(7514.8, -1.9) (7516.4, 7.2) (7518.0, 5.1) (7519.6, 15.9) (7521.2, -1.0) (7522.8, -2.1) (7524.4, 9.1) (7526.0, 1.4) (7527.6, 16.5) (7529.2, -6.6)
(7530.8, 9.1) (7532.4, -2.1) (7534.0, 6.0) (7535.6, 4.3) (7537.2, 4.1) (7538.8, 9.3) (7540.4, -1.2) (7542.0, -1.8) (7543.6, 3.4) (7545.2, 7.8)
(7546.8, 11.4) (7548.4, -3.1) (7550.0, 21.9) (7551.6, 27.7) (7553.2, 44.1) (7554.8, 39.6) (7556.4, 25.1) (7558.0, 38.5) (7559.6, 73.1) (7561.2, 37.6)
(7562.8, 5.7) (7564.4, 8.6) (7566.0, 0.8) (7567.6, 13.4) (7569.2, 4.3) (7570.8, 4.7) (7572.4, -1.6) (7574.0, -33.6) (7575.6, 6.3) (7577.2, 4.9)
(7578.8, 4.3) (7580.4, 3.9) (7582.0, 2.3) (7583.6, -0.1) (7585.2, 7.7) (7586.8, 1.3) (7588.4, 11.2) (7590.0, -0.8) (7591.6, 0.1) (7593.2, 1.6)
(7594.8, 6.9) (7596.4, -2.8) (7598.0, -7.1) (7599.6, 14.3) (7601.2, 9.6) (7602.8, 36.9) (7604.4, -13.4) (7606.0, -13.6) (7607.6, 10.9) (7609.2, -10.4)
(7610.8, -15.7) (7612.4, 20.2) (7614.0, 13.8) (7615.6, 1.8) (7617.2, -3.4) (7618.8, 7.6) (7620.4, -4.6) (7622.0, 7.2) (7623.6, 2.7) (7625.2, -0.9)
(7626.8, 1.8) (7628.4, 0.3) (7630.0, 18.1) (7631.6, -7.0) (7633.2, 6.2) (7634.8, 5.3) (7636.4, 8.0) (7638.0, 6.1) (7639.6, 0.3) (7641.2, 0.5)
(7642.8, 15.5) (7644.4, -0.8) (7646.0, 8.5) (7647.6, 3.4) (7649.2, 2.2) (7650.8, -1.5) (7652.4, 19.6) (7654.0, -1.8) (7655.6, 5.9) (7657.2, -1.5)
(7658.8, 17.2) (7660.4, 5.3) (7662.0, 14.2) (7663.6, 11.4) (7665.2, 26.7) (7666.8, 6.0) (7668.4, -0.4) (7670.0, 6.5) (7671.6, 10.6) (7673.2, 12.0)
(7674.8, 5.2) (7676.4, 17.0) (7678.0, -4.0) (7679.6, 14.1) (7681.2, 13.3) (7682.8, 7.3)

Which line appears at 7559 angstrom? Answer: [O II]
